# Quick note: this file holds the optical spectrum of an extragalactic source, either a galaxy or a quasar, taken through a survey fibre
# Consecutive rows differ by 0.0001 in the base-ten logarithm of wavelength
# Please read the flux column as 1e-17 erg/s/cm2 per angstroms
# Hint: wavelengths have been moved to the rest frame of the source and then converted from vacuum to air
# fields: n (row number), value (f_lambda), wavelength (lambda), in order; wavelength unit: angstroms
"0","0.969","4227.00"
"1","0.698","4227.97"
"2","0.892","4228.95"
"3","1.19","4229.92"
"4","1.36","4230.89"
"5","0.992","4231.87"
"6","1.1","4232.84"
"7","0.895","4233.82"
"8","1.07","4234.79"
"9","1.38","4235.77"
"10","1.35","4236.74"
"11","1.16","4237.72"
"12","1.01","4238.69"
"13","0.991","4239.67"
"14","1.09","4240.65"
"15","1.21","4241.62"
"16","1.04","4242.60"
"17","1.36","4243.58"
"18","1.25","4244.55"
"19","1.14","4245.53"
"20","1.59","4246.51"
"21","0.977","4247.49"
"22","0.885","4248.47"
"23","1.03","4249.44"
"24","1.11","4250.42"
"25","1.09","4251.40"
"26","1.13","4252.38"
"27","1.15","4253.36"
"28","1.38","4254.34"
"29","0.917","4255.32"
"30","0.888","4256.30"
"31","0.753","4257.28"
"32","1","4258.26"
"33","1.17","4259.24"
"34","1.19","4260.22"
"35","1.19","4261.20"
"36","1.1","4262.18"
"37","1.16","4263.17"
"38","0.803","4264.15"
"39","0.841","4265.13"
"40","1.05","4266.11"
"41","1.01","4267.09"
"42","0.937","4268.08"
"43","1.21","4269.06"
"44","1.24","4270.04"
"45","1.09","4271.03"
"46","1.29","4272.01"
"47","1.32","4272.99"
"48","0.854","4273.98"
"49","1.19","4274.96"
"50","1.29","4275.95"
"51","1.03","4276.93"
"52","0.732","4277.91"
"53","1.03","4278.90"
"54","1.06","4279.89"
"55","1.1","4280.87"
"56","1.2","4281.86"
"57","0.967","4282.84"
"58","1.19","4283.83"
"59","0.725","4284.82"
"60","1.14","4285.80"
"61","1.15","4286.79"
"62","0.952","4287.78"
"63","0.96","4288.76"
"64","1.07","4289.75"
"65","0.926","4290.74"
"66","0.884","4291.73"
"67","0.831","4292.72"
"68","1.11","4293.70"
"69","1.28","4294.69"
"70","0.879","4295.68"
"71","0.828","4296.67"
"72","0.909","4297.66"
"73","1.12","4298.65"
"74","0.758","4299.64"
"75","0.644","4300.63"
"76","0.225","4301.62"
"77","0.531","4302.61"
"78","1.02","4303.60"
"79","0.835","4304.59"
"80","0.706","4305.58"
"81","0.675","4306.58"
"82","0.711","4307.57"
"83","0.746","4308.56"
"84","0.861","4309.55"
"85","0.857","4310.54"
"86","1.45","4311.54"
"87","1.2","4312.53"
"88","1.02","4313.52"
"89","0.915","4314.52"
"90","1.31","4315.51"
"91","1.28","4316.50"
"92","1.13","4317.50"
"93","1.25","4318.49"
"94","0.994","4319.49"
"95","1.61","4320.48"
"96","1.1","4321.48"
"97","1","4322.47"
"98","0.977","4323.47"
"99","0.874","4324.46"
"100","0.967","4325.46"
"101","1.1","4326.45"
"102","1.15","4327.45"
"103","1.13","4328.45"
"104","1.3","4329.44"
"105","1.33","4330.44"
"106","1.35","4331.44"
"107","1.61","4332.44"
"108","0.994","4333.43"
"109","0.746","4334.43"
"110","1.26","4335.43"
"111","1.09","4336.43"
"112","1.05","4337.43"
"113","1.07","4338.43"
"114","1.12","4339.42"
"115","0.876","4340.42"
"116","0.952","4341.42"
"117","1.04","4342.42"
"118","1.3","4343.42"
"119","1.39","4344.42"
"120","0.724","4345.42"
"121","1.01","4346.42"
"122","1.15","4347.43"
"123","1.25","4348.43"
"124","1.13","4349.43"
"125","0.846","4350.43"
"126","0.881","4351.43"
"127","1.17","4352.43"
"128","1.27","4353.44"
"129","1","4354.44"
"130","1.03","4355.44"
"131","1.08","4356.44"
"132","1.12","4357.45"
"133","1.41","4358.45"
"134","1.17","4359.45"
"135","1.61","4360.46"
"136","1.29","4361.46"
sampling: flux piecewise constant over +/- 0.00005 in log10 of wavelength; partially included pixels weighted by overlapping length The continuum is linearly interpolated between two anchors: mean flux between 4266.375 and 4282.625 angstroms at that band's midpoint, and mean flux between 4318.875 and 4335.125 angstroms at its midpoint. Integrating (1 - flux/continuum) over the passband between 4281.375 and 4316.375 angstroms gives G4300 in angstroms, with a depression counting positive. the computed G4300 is 5.7 angstroms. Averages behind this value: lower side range 1.1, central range 0.935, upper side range 1.14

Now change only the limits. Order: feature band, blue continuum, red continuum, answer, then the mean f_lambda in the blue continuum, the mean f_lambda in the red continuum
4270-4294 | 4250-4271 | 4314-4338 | 0.9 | 1.06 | 1.15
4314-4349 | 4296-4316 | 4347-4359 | -4.6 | 0.866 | 1.11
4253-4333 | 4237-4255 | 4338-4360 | 6.2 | 1.14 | 1.09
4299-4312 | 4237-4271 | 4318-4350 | 4.0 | 1.09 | 1.12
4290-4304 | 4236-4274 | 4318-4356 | 3.2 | 1.11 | 1.11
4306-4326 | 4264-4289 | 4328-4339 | 1.7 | 1.06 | 1.18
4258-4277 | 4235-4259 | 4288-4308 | -1.7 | 1.12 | 0.847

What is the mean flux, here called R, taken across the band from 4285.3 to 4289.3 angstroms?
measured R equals 1.05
